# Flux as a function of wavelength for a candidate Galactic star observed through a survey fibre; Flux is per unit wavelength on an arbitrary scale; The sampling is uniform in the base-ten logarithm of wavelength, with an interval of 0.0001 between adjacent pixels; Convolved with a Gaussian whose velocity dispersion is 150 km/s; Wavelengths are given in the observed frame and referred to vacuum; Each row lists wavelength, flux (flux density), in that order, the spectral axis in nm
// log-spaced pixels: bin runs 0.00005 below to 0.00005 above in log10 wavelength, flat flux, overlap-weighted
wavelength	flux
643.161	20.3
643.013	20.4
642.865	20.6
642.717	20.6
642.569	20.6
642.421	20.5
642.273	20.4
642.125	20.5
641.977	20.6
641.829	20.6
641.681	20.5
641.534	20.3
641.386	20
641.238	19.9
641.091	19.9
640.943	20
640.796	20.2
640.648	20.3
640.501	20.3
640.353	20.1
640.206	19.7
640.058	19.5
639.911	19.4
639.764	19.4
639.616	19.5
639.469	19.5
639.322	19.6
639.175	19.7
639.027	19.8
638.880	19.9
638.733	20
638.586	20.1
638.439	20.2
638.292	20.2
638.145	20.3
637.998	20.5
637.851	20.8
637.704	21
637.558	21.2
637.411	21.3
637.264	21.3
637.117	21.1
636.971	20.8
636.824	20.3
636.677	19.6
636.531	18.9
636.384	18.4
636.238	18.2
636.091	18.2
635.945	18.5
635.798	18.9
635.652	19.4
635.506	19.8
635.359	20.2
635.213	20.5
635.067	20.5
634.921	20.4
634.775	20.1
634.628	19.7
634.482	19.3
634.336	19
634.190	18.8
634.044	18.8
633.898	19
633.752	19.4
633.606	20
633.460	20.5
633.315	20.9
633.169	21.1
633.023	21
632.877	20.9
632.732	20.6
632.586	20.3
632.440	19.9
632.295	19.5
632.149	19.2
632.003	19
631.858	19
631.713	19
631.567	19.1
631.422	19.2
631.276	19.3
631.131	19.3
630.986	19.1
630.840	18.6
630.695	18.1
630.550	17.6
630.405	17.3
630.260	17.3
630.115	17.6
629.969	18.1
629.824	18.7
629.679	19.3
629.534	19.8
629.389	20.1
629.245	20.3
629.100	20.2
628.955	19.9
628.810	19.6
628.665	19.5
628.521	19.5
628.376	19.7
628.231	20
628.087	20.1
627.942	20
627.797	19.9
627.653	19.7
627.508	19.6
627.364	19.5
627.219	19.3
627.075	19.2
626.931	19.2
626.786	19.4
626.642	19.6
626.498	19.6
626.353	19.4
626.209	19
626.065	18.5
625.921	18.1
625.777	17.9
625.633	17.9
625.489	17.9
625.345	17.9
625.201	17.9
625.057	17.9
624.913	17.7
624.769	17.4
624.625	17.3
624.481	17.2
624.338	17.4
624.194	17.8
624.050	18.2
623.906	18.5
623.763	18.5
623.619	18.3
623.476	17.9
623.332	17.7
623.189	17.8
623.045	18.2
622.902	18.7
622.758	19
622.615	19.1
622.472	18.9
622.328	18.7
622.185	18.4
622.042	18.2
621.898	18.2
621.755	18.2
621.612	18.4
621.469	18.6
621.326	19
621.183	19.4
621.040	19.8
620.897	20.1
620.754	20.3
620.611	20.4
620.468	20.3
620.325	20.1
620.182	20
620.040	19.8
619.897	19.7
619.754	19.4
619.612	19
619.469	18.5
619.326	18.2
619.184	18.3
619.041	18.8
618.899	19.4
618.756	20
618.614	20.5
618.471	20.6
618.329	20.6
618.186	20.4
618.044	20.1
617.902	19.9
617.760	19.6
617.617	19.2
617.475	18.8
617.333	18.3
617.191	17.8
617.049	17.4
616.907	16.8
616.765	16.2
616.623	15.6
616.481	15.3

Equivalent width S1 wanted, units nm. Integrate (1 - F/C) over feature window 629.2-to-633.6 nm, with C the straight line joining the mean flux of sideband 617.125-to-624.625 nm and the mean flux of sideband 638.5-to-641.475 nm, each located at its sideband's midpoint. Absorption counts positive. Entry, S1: 0.030 nm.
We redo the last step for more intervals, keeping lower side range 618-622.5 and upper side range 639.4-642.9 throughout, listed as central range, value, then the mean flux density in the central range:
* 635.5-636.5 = 0.062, 18.7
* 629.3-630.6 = 0.083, 18.5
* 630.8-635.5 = 0.024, 19.7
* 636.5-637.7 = -0.041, 20.7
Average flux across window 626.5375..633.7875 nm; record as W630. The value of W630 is 19.5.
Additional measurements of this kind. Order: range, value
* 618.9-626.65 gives 18.6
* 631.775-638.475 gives 19.9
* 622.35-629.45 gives 18.8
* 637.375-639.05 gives 20.4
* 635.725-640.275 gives 19.9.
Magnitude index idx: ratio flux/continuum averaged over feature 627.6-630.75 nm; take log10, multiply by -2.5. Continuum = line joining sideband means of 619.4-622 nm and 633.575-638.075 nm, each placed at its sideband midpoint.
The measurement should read 0.02 mag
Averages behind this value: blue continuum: 19.4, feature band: 19.2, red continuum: 19.8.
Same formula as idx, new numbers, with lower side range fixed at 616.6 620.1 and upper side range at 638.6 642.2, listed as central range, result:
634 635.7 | 0.00 mag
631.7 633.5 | -0.03 mag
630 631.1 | 0.09 mag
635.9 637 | 0.04 mag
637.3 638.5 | -0.05 mag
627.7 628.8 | -0.02 mag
